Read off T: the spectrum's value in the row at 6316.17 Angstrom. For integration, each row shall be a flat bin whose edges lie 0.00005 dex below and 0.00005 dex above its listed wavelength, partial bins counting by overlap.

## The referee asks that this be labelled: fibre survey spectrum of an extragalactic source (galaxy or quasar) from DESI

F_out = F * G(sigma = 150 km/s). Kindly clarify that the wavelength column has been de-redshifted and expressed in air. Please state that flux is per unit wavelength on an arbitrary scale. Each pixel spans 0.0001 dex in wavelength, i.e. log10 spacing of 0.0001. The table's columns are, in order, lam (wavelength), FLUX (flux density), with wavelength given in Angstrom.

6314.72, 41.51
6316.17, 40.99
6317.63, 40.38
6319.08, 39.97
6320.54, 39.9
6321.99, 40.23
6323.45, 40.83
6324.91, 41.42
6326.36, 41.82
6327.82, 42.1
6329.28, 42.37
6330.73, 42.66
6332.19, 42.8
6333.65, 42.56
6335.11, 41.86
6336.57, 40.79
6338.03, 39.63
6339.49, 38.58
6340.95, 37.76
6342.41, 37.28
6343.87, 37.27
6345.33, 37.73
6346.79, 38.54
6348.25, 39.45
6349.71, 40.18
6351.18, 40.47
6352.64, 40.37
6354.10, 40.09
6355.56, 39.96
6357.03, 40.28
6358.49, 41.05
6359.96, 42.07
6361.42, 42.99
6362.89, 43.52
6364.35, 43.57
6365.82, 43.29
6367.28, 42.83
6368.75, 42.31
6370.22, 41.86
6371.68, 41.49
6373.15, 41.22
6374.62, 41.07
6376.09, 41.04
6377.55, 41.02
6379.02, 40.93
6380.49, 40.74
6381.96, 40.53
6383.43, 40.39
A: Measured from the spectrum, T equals 40.99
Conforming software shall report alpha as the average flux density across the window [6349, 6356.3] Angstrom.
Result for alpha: 40.2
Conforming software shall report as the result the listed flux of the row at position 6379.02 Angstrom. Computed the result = 40.93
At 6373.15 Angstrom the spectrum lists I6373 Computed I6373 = 41.22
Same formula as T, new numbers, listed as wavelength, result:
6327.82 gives 42.1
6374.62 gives 41.07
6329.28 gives 42.37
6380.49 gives 40.74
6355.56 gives 39.96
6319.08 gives 39.97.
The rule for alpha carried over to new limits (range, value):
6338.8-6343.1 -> 37.9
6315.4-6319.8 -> 40.5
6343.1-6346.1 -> 37.5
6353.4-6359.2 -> 40.3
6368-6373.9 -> 41.7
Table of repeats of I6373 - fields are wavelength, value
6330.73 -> 42.66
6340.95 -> 37.76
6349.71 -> 40.18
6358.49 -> 41.05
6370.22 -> 41.86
